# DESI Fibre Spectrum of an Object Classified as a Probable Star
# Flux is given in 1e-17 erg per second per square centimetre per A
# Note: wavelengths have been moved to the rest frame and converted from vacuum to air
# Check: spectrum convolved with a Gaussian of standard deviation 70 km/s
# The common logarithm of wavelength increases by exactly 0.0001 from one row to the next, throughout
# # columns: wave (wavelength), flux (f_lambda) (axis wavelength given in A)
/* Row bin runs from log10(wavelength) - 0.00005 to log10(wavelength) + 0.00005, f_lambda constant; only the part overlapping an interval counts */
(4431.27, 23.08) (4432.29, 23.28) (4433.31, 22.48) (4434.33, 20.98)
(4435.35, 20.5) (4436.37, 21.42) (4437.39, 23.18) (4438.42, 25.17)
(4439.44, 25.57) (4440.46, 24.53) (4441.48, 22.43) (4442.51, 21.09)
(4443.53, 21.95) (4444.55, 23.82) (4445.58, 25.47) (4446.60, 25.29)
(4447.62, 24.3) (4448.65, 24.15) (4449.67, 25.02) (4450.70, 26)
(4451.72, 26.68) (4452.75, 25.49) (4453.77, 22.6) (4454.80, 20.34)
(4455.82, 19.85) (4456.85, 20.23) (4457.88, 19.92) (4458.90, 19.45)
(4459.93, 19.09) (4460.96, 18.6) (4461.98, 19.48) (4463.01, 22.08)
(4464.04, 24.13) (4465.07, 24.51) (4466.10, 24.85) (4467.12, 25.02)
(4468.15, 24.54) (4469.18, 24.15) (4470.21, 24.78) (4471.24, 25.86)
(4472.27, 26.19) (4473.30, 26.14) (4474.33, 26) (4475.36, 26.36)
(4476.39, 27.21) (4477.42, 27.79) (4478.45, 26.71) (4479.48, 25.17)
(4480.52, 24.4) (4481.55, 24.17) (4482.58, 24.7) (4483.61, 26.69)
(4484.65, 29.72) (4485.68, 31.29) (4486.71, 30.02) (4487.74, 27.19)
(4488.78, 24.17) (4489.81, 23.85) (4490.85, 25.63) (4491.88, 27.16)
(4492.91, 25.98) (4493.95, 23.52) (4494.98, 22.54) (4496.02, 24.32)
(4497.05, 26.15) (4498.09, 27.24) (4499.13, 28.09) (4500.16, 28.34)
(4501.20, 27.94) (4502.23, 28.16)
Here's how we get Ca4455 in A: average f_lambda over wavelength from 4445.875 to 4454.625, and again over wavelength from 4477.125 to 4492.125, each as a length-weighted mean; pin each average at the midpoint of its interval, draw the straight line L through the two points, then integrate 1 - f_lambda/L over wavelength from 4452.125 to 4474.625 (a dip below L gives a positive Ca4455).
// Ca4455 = 2.30 A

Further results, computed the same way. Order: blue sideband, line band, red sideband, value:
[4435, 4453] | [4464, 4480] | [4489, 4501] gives -0.4 A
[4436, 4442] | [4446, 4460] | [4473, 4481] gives 1.0 A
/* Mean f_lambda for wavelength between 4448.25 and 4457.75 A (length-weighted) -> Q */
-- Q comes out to 23.2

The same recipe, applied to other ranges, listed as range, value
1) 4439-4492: 24.4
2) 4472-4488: 26.9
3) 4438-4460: 23.2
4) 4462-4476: 24.8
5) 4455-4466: 20.9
